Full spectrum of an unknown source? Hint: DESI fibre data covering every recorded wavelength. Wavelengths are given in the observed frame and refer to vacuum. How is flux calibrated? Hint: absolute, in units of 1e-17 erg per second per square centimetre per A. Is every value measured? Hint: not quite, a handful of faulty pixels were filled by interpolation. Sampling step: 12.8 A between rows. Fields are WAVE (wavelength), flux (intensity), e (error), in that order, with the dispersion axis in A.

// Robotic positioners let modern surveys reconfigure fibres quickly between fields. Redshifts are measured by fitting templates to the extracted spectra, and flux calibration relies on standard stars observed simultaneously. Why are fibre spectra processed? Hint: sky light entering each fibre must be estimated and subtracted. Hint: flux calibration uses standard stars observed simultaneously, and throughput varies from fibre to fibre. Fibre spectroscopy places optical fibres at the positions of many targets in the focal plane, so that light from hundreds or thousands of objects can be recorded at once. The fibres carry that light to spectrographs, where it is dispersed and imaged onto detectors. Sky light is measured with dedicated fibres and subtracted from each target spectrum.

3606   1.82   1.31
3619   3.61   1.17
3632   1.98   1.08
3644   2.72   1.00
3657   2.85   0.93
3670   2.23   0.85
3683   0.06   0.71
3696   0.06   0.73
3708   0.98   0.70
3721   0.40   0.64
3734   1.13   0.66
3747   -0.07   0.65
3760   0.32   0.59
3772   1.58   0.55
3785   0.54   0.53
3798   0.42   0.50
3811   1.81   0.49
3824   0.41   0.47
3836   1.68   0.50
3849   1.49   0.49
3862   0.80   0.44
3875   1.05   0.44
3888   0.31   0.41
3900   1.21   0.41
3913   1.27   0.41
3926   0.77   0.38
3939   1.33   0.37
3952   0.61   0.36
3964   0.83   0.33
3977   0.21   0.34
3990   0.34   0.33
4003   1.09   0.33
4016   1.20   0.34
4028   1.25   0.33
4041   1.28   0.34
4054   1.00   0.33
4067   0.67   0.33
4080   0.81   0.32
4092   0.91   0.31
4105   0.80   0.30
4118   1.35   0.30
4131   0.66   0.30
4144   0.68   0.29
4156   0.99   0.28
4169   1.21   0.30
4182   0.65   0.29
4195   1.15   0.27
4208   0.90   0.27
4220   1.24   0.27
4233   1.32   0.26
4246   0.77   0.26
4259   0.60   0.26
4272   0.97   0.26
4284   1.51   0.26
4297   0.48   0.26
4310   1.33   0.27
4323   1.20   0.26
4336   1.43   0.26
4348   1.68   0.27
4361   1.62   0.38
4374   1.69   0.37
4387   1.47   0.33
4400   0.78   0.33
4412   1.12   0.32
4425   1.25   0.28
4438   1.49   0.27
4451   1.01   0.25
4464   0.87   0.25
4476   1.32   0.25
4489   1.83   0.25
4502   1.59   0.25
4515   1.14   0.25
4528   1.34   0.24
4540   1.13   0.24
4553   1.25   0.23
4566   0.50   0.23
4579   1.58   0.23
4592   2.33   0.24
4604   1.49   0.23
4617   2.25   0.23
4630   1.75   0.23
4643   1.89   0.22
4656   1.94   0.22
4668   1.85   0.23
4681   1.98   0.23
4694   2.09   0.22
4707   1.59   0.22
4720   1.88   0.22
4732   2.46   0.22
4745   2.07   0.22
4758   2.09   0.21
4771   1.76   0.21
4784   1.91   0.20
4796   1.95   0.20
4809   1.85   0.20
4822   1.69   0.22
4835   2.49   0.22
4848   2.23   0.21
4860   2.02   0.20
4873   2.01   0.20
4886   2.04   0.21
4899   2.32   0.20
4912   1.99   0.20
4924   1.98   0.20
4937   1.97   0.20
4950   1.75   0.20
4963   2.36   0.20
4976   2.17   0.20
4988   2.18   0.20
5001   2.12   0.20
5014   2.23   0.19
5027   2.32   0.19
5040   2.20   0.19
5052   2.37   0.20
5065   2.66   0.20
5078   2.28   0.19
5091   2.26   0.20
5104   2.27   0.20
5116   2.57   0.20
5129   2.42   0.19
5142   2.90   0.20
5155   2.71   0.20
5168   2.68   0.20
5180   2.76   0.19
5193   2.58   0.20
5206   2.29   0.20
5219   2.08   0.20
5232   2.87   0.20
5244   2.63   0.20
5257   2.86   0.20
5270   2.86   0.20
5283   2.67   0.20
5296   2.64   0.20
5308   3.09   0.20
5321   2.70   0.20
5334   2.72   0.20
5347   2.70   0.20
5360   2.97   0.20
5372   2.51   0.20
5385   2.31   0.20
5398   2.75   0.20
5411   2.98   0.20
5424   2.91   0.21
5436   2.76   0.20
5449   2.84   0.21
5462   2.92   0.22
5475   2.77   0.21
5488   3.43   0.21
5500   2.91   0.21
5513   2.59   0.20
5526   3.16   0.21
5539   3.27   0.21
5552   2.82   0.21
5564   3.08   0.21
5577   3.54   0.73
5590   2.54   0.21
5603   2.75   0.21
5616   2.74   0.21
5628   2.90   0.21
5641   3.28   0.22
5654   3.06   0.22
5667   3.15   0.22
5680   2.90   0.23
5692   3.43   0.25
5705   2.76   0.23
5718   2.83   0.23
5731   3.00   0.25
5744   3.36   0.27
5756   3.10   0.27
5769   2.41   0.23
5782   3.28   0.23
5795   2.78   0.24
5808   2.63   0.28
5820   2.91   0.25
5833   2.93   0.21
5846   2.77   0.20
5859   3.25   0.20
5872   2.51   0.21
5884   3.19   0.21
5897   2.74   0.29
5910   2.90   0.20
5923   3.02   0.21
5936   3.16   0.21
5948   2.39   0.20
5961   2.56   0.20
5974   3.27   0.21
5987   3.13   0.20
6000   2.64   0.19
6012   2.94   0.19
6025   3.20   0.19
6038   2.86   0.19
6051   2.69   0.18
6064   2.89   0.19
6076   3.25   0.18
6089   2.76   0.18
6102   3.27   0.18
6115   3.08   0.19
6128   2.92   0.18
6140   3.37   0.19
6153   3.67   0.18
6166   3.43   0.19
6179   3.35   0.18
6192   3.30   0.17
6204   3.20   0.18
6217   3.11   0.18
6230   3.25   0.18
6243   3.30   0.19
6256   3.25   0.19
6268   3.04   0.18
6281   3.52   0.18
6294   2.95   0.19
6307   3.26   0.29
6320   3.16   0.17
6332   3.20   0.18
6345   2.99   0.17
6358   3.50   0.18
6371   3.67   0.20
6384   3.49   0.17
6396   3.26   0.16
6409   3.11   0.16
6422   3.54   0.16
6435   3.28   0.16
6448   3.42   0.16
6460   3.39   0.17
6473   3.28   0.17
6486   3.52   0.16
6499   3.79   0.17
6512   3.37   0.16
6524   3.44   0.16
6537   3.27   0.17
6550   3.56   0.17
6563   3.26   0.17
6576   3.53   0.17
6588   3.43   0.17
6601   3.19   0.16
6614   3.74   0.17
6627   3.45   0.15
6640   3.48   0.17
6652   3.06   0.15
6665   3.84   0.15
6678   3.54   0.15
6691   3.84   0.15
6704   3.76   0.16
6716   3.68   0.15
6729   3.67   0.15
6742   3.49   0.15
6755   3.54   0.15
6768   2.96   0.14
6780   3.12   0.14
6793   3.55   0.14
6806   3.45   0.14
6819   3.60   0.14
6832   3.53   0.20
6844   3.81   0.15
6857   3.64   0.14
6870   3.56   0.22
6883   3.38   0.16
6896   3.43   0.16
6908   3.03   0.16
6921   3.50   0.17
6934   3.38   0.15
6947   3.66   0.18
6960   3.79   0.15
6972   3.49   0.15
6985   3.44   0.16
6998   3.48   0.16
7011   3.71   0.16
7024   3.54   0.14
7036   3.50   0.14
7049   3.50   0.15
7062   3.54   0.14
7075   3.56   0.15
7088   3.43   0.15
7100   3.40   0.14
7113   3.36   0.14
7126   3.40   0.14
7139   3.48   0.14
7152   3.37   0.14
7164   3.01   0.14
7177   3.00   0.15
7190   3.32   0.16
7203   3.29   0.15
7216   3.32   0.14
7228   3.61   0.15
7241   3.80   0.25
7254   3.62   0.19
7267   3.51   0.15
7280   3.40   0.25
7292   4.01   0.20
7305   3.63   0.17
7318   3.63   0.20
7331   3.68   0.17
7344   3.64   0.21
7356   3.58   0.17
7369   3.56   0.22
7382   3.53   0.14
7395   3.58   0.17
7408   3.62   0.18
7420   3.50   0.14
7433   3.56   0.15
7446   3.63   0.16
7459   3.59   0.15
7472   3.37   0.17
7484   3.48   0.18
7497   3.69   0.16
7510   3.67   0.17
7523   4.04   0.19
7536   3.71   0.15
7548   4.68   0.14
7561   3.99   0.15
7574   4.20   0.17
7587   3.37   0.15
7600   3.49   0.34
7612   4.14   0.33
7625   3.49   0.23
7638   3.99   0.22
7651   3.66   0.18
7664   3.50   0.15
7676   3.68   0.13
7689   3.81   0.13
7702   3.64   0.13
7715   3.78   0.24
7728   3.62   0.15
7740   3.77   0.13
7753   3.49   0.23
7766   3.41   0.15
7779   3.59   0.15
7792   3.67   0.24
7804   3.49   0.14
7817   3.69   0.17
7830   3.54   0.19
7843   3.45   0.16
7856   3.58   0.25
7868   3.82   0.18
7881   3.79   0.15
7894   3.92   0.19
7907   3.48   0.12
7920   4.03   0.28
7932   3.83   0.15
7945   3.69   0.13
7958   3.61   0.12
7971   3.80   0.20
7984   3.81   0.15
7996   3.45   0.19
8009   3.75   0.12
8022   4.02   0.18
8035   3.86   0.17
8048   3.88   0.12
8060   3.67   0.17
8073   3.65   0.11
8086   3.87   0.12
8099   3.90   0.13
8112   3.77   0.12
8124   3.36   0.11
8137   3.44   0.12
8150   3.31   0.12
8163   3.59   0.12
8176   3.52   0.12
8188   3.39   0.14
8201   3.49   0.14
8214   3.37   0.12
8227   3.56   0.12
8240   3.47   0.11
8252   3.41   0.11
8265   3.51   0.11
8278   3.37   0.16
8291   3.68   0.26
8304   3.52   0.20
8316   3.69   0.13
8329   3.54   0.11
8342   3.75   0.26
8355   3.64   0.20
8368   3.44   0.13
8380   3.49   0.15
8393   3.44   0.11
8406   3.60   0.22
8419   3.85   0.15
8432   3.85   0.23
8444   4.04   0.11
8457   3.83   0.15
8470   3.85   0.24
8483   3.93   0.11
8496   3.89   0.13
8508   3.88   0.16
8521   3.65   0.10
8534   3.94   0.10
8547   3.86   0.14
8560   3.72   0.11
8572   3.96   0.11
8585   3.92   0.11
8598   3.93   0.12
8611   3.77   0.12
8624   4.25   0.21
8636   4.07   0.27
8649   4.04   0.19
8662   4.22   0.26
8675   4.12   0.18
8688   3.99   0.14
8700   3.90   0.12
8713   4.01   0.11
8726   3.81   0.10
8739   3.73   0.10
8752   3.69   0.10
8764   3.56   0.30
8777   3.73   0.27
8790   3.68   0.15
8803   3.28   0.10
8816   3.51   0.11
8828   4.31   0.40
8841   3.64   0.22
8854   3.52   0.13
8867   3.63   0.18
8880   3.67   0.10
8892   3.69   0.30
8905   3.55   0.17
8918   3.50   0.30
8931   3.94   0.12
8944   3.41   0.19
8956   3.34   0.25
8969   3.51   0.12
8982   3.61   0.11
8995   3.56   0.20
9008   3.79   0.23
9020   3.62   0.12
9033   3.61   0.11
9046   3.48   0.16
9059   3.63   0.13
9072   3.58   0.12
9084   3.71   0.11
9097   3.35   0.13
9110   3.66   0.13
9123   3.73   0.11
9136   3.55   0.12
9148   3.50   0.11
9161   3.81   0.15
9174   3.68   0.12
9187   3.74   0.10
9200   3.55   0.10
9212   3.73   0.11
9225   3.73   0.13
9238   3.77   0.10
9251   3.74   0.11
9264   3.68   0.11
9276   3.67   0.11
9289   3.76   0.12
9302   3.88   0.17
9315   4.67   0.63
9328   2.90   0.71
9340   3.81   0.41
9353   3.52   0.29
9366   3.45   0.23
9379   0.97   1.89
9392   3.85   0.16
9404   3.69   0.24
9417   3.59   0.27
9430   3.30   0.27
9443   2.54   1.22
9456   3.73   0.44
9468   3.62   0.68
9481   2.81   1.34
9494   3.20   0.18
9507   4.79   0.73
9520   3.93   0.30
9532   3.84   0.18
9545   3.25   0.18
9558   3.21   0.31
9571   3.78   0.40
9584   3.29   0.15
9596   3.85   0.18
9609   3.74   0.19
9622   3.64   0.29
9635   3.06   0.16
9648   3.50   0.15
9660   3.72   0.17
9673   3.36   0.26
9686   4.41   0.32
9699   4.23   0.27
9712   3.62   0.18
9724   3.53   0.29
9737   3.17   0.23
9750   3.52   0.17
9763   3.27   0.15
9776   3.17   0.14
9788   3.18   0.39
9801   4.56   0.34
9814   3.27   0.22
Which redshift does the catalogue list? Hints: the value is 0.15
